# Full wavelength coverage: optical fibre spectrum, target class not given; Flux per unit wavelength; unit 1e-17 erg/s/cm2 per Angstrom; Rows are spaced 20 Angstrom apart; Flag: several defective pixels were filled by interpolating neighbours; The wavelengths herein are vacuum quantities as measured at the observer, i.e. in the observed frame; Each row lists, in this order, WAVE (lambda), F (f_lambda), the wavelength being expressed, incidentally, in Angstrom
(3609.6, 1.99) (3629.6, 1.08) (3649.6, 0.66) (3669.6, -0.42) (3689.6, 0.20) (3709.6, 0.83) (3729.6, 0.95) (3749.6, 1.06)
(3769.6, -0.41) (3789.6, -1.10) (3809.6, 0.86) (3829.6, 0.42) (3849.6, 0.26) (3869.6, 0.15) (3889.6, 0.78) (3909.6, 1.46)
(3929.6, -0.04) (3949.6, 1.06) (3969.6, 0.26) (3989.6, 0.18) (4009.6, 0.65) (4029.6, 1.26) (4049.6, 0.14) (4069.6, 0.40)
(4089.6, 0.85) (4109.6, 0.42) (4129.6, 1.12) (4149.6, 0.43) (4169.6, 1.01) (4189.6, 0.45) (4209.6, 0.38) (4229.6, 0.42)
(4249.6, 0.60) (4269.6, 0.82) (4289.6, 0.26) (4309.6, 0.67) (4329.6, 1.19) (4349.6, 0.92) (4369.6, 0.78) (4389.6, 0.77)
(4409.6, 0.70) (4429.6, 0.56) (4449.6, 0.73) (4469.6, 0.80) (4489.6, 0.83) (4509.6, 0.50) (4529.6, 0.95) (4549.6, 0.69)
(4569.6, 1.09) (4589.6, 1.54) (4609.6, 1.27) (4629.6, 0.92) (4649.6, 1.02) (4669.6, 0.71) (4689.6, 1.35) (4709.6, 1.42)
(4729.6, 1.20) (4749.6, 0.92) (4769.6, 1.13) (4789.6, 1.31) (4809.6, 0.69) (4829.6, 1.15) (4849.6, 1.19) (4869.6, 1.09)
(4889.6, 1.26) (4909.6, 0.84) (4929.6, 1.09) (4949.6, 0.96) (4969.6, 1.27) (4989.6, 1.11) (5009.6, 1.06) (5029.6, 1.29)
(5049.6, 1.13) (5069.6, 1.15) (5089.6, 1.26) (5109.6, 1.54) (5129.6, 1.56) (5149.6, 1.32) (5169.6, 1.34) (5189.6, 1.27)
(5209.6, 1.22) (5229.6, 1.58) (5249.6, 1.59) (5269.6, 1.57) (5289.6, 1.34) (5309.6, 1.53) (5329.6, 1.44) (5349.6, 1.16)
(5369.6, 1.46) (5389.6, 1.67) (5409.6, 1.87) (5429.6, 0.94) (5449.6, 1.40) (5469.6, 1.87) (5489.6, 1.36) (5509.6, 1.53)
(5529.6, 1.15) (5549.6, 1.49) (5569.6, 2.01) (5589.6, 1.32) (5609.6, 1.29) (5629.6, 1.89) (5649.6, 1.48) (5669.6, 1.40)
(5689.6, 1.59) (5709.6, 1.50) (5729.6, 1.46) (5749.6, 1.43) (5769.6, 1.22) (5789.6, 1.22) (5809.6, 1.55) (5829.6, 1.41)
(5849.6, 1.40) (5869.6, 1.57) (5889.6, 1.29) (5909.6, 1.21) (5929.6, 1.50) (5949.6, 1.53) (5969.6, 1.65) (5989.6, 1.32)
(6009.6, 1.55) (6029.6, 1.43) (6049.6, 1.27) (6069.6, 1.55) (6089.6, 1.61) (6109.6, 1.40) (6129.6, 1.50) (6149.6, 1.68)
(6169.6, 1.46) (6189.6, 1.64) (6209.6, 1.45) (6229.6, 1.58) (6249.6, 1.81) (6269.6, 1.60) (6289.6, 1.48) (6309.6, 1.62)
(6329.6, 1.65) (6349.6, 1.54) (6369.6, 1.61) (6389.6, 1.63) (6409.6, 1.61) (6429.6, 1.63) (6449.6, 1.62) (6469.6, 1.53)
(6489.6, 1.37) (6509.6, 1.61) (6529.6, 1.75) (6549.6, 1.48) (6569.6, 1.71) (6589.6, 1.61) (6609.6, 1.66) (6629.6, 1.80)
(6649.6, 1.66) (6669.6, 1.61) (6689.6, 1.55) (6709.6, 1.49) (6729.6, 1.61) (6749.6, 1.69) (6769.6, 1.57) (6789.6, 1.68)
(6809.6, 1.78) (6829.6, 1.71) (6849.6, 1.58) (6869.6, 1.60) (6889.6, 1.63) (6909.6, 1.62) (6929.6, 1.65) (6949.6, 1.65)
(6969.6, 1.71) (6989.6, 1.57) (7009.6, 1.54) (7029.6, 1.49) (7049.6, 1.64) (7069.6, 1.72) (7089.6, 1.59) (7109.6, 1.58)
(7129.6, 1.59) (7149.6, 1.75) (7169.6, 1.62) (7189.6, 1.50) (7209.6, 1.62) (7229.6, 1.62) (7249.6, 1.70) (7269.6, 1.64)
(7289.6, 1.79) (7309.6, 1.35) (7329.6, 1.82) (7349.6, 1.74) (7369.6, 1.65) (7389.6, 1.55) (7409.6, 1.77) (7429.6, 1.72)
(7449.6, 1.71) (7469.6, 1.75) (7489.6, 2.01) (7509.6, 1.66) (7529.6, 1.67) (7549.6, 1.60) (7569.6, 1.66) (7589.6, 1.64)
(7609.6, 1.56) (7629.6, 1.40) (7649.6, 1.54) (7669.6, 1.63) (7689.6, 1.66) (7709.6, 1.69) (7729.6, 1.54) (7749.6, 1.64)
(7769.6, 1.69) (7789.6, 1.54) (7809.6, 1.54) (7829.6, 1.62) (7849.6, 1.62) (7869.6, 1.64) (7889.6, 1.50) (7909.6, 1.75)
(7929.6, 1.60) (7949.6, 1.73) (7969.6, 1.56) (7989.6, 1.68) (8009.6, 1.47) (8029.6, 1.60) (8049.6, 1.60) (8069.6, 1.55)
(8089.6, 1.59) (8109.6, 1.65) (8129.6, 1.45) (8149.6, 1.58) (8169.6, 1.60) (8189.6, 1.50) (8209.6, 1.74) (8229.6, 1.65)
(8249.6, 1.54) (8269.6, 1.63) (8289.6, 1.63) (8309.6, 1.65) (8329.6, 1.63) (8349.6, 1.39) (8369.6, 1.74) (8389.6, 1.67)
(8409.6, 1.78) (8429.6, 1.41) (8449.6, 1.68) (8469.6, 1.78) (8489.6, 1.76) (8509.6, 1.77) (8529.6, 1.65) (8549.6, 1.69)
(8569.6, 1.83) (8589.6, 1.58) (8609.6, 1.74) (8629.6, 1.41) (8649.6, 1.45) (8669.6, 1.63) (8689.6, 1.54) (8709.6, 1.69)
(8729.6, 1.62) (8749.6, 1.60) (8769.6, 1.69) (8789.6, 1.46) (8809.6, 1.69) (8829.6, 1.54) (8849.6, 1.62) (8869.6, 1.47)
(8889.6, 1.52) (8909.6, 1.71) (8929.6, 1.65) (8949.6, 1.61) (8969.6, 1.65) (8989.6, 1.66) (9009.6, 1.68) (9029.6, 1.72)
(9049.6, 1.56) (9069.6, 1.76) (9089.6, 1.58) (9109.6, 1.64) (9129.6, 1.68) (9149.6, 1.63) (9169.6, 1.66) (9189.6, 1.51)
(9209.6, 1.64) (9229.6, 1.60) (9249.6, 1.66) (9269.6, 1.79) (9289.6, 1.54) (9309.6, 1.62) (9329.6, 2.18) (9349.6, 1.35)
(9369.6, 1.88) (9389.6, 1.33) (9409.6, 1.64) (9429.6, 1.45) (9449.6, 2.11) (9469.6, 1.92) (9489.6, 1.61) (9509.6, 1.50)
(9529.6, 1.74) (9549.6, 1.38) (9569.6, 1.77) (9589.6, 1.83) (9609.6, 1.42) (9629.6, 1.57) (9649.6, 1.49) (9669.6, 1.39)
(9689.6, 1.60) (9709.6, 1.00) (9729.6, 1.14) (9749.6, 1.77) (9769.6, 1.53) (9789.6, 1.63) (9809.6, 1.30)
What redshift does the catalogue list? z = 0.137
